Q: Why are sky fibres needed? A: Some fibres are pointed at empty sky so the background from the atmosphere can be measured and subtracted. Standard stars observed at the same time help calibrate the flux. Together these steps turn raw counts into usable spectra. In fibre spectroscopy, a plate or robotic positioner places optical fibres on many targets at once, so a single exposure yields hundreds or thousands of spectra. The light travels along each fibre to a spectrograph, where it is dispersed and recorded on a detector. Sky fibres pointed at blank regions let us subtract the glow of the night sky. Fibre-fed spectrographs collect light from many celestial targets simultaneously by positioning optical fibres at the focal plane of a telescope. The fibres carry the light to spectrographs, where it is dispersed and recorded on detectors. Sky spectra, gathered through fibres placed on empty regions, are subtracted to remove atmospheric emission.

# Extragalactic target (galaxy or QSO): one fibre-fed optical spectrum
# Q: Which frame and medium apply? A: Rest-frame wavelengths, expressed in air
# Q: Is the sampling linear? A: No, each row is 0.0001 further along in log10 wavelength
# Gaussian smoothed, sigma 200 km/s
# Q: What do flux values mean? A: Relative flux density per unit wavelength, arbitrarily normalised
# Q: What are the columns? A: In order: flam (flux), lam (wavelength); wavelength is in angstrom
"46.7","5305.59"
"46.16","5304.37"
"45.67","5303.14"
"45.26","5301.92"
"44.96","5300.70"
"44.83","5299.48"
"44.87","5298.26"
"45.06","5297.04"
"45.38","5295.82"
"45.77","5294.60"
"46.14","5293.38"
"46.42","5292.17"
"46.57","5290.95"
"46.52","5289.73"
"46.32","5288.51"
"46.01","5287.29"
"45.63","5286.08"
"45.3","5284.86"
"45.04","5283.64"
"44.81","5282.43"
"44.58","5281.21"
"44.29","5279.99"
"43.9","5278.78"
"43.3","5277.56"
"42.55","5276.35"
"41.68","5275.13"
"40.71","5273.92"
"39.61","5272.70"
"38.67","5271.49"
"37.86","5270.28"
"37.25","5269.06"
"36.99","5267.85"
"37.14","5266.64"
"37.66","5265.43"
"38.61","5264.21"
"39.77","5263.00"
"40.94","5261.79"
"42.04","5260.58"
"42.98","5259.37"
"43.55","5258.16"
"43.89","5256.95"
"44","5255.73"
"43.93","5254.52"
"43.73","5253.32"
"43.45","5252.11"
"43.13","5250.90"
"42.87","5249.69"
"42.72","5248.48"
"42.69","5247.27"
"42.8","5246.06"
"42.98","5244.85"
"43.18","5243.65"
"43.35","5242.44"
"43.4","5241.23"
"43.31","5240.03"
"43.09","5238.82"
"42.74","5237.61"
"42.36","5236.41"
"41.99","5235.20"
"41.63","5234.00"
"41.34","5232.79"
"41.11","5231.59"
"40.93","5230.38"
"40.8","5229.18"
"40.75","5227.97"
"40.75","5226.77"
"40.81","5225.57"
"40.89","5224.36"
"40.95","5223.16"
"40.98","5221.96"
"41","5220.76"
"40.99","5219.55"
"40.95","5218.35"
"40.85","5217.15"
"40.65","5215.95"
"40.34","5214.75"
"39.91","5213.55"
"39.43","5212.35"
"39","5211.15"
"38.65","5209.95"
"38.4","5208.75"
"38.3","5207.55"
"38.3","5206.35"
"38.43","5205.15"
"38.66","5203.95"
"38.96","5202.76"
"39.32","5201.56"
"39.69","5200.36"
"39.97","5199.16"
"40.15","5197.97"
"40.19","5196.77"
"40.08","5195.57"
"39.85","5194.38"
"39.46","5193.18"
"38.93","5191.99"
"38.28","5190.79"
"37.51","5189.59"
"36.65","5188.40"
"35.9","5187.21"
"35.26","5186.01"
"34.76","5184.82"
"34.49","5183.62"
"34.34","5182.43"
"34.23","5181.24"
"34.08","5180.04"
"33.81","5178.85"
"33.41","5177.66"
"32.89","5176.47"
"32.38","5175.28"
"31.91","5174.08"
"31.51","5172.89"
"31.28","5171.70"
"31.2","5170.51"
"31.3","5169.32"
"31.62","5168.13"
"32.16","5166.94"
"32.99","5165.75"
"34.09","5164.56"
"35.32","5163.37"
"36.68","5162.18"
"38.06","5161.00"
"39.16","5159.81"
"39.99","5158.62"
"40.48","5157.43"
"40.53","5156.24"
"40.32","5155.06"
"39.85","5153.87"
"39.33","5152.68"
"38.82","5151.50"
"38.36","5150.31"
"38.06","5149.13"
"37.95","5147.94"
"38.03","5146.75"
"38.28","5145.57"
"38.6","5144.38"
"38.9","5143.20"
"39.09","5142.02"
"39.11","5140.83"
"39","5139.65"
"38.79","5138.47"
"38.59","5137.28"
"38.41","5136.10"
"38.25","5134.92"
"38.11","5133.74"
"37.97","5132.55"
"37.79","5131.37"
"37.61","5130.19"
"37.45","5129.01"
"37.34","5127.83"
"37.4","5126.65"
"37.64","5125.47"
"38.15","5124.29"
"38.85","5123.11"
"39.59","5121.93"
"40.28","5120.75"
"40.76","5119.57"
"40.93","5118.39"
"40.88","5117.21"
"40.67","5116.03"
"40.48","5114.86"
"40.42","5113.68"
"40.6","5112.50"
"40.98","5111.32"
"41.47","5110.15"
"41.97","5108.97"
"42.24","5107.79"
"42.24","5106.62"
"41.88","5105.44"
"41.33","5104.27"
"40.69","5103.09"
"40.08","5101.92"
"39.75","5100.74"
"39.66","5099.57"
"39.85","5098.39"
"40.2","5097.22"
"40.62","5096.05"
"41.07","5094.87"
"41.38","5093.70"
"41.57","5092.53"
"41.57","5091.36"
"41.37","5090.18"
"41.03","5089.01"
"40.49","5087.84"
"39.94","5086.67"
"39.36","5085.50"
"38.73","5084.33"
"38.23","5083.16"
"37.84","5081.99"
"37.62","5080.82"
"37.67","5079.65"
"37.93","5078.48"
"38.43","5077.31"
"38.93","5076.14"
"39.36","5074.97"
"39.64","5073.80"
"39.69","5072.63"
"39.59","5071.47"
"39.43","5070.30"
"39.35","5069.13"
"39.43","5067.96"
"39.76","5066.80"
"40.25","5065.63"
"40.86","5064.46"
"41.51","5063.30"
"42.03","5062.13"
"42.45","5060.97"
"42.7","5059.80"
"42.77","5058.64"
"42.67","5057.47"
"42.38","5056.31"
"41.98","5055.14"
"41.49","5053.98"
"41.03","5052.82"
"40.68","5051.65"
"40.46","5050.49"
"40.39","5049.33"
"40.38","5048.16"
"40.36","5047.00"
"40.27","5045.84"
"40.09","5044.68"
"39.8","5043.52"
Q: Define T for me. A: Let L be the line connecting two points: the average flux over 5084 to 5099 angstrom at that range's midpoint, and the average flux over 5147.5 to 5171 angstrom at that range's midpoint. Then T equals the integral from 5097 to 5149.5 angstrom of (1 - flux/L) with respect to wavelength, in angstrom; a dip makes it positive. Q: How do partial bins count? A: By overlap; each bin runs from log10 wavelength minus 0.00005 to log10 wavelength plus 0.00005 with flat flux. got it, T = -0.87 angstrom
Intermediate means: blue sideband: 40.6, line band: 39.5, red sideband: 36.8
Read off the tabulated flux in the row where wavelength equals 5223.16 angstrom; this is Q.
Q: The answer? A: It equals 40.95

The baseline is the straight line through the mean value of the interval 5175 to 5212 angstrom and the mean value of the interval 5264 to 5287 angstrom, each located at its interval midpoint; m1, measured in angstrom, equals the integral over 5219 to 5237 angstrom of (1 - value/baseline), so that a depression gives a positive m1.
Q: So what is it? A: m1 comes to -1.0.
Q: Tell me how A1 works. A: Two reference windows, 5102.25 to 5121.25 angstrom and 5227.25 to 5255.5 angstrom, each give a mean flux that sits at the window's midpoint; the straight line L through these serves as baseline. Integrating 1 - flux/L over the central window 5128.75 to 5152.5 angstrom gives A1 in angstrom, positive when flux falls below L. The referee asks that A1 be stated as 1.7 angstrom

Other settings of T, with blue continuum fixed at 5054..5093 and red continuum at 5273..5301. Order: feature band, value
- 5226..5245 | 0.69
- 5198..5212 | 1.32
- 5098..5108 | 0.00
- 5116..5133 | 1.01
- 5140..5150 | 0.77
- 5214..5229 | 0.88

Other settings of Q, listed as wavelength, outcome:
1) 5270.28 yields 37.86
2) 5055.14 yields 41.98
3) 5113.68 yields 40.42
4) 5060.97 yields 42.45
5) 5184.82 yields 34.76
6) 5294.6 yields 45.77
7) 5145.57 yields 38.28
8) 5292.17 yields 46.42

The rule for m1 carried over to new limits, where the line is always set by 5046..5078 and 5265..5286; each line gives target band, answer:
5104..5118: -0.15 angstrom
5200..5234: 0.93 angstrom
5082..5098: 0.16 angstrom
